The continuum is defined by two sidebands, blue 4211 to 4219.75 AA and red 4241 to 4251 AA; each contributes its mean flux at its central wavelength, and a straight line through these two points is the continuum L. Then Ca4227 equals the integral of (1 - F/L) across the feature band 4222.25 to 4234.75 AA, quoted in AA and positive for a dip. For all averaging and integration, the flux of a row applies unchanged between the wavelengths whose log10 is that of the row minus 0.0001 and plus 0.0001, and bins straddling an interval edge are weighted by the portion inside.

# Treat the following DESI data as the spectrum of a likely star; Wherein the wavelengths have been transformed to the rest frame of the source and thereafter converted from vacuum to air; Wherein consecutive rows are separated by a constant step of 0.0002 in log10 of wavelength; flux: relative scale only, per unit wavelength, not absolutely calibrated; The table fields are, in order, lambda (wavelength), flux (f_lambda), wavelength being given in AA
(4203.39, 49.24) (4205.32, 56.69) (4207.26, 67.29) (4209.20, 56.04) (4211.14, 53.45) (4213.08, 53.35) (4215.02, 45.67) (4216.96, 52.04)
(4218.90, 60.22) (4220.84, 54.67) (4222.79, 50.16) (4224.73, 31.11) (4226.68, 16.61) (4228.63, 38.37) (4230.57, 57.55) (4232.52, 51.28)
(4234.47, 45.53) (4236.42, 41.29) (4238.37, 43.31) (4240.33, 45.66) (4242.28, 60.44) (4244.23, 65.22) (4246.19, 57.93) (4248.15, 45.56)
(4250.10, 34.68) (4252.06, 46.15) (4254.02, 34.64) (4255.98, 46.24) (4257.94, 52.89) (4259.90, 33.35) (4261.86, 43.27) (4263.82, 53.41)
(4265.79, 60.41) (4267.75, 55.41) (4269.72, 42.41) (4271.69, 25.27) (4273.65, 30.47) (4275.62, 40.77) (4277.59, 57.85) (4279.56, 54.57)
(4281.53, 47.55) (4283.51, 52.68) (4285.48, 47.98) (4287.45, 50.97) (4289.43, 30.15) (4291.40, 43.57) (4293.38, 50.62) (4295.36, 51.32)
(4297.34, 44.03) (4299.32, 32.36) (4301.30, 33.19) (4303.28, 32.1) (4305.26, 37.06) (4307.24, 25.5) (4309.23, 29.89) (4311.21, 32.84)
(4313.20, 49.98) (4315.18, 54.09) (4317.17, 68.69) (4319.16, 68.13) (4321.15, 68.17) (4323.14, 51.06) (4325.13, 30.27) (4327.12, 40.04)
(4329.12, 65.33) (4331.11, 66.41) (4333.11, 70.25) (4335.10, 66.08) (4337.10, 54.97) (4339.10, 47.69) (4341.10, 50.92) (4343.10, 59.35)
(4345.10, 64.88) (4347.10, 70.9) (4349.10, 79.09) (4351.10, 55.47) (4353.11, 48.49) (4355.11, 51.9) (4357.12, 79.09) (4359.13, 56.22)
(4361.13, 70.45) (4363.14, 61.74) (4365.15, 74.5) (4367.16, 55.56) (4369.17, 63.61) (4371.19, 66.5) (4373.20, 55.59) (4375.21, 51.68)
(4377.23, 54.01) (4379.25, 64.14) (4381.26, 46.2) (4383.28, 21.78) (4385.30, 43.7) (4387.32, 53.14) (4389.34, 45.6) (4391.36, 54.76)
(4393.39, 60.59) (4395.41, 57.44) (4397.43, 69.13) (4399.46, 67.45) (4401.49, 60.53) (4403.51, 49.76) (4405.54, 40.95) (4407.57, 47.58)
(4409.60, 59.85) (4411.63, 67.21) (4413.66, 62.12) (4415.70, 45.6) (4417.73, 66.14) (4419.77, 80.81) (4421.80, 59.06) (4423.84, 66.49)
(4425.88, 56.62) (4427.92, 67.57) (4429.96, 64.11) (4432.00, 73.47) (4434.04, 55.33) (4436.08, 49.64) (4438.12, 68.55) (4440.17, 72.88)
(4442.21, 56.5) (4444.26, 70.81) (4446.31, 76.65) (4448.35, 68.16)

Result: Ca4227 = 2.8 AA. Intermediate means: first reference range 52.8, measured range 41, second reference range 52.7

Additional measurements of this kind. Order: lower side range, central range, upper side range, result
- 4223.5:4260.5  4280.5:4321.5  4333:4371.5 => 6.95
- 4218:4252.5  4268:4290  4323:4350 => 3.24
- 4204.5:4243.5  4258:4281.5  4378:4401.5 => 2.20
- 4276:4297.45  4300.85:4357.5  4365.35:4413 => -2.48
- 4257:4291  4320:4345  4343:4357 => 1.08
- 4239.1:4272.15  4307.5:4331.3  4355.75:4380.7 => 2.21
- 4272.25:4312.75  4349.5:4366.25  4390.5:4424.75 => -3.57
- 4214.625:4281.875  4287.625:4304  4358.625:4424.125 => 3.16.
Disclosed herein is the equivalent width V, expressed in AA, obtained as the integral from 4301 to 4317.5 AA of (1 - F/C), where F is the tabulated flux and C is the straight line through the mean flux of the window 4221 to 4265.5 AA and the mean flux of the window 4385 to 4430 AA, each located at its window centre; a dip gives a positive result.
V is 3.7 AA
